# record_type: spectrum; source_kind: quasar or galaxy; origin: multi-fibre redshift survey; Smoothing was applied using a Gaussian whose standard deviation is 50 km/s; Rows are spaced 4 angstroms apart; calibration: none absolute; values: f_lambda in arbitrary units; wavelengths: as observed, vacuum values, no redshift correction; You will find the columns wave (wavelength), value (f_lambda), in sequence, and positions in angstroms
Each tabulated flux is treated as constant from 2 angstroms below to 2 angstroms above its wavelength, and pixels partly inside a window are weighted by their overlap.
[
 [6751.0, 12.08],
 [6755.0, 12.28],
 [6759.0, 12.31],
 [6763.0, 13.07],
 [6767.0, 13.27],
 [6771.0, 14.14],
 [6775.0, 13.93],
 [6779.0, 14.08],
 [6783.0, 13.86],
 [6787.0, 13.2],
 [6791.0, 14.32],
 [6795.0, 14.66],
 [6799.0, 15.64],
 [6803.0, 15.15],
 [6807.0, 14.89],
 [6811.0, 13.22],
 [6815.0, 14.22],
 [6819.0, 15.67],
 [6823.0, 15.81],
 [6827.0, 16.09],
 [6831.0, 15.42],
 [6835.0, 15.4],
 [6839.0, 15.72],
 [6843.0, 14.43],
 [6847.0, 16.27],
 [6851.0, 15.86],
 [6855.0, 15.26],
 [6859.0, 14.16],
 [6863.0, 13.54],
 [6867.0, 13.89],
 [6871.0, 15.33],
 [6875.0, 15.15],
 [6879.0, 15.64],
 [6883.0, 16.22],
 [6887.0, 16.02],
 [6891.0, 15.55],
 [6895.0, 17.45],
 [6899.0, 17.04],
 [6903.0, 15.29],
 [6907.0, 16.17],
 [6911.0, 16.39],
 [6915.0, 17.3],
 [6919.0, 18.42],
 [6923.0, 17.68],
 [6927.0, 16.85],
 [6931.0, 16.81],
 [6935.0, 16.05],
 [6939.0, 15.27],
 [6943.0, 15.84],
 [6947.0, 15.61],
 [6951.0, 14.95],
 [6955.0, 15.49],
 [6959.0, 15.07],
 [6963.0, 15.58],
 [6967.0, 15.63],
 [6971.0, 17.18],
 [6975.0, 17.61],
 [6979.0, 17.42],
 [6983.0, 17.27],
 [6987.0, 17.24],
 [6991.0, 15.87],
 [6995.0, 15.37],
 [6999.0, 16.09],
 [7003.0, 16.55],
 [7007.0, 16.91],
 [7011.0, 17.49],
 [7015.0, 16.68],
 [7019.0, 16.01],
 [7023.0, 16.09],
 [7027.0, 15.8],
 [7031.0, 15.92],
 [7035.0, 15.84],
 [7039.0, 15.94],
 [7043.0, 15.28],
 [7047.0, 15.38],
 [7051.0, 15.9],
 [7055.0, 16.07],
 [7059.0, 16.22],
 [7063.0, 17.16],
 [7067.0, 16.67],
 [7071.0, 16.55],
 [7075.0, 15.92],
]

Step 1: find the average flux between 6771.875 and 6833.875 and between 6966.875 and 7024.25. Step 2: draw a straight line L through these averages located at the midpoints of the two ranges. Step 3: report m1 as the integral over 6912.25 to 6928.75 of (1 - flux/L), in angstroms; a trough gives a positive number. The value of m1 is -1.7 angstroms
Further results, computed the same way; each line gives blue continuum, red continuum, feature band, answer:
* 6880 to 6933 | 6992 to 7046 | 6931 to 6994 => 1.0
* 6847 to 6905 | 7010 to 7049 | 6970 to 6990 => -1.8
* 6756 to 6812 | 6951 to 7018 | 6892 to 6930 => -3.4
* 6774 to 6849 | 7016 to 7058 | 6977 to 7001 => -1.4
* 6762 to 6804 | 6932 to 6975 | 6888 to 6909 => -1.4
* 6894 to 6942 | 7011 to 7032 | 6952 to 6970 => 1.1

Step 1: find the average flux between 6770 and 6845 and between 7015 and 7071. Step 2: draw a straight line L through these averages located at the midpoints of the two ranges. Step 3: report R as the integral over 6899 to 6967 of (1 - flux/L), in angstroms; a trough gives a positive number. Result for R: -3.27 angstroms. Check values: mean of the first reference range 14.7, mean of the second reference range 16.1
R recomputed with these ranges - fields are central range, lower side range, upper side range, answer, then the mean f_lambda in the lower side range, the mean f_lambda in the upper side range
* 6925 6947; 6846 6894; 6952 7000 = -0.29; 15.3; 16.3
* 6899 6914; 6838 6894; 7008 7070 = -0.70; 15.2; 16.2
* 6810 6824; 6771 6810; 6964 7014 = -0.07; 14.4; 16.7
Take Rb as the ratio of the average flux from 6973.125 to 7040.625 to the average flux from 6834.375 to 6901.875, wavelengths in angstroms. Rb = 1.07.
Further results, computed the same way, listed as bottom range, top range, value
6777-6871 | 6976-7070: 1.10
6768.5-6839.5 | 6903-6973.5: 1.10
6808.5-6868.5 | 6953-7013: 1.10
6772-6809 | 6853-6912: 1.08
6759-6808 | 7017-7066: 1.13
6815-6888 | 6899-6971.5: 1.06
